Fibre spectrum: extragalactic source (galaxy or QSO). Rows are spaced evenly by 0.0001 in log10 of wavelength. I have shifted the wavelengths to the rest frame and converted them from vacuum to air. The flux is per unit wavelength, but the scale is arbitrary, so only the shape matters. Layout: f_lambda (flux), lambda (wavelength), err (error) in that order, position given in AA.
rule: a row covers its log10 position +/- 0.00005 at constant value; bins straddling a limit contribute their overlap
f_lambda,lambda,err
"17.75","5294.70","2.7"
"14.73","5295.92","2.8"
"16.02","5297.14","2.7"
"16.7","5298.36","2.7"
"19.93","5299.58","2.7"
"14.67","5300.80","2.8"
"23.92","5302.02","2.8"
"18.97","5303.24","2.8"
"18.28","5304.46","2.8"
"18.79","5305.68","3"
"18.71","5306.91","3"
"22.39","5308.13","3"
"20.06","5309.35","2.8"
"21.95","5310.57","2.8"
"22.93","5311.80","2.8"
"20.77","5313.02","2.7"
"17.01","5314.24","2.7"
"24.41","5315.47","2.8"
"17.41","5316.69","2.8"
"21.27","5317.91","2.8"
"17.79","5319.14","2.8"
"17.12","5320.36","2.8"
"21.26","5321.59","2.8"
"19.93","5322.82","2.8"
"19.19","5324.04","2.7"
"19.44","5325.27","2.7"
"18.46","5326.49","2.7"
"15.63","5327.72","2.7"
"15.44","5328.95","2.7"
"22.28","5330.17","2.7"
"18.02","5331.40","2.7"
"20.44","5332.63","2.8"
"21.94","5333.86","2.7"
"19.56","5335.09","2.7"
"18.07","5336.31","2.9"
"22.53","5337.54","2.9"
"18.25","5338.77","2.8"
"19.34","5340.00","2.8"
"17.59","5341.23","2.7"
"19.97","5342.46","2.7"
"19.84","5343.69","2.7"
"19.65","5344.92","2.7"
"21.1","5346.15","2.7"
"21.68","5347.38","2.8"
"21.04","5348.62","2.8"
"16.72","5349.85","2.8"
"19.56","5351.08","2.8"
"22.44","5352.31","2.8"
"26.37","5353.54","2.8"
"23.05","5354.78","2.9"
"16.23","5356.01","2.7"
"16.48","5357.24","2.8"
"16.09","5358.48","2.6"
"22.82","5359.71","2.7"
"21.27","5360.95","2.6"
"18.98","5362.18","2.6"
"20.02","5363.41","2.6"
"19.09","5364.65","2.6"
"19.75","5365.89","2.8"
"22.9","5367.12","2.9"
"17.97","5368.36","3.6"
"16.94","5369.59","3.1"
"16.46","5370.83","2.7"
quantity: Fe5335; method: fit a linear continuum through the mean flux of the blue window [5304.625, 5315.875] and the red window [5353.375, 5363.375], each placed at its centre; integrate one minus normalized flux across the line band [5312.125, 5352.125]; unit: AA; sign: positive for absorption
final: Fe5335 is 1.5 AA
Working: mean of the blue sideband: 20.6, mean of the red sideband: 19.9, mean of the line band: 19.5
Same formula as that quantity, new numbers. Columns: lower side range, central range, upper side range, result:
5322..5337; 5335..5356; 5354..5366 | -1.12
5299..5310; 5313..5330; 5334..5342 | 0.45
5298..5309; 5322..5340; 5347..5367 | 0.41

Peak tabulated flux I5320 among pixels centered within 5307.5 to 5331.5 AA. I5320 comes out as 24.41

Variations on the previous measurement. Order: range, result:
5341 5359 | 26.37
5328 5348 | 22.53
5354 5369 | 23.05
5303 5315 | 22.93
